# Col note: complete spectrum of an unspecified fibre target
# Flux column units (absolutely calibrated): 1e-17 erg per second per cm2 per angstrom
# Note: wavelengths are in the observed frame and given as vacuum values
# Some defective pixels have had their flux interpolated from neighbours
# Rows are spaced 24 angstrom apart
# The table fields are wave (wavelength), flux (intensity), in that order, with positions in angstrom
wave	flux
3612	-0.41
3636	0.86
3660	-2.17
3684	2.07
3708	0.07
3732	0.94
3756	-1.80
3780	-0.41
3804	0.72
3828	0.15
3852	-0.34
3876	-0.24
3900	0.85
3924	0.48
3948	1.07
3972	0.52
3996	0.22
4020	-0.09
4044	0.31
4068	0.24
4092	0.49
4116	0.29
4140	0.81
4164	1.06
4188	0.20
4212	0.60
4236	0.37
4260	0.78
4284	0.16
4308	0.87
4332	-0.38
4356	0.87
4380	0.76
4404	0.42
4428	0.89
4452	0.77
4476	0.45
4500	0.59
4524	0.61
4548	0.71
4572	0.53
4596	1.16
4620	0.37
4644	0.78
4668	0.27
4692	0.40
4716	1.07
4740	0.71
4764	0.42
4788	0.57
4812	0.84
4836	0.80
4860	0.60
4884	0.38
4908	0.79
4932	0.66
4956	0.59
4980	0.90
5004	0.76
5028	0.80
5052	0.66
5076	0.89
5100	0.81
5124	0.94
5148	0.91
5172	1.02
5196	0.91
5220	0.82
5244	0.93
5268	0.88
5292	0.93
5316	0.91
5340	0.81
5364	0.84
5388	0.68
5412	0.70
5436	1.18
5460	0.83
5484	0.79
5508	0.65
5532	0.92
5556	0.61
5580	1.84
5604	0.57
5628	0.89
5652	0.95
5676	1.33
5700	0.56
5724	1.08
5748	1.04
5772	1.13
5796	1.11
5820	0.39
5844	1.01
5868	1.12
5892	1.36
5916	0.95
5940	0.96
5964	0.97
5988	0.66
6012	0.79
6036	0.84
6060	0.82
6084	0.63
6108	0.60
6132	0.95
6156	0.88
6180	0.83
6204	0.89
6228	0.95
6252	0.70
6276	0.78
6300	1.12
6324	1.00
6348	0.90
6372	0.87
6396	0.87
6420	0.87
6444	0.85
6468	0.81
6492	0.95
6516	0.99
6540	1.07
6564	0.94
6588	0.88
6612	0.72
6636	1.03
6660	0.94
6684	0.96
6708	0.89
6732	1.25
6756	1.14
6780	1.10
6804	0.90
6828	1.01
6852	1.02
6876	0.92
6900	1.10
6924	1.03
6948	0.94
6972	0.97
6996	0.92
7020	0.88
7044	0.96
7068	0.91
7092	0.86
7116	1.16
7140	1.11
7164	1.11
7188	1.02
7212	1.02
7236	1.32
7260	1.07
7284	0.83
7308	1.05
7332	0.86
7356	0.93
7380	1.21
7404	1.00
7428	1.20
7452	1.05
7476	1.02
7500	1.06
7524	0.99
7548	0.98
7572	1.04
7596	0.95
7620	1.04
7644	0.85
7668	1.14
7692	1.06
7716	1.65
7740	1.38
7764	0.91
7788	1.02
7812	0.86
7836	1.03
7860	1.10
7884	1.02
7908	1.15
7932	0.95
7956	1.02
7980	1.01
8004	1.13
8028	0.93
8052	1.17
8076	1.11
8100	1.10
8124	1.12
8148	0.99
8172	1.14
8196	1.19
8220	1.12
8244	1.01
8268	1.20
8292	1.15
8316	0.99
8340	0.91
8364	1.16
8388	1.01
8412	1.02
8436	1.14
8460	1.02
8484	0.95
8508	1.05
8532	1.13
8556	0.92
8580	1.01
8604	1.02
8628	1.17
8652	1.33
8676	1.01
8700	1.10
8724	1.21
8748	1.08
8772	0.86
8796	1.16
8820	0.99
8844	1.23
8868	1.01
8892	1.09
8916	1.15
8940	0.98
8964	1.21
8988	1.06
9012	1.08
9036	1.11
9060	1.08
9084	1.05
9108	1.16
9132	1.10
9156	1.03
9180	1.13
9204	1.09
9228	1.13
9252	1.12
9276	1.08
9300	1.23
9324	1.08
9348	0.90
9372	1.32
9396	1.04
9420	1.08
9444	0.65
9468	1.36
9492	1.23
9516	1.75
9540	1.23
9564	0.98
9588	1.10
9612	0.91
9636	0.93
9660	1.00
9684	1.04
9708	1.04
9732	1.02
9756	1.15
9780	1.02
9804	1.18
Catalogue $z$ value 0.18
